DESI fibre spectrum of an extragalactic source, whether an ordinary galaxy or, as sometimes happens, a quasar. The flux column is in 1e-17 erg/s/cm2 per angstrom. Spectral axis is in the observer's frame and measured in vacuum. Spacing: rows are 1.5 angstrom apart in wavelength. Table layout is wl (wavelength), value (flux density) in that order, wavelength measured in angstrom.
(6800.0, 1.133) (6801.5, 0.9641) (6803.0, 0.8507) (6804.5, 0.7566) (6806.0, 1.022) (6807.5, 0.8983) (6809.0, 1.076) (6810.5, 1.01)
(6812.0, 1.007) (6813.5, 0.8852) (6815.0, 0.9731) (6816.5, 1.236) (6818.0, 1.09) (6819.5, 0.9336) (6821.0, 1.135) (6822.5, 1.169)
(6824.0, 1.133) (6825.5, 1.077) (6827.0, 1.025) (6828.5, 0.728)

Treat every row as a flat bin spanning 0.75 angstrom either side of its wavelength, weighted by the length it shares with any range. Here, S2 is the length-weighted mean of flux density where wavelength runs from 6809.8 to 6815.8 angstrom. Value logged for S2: 0.971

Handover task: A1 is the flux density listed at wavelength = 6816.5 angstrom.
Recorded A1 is 1.236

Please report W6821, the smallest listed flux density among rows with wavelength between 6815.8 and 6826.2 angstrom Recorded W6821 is 0.9336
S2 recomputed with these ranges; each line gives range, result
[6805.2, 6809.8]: 0.996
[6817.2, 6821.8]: 1.06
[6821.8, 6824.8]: 1.15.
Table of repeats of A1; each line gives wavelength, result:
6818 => 1.09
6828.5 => 0.728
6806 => 1.022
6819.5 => 0.9336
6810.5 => 1.01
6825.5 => 1.077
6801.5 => 0.9641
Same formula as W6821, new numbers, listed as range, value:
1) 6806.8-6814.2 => 0.8852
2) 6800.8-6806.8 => 0.7566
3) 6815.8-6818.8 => 1.09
